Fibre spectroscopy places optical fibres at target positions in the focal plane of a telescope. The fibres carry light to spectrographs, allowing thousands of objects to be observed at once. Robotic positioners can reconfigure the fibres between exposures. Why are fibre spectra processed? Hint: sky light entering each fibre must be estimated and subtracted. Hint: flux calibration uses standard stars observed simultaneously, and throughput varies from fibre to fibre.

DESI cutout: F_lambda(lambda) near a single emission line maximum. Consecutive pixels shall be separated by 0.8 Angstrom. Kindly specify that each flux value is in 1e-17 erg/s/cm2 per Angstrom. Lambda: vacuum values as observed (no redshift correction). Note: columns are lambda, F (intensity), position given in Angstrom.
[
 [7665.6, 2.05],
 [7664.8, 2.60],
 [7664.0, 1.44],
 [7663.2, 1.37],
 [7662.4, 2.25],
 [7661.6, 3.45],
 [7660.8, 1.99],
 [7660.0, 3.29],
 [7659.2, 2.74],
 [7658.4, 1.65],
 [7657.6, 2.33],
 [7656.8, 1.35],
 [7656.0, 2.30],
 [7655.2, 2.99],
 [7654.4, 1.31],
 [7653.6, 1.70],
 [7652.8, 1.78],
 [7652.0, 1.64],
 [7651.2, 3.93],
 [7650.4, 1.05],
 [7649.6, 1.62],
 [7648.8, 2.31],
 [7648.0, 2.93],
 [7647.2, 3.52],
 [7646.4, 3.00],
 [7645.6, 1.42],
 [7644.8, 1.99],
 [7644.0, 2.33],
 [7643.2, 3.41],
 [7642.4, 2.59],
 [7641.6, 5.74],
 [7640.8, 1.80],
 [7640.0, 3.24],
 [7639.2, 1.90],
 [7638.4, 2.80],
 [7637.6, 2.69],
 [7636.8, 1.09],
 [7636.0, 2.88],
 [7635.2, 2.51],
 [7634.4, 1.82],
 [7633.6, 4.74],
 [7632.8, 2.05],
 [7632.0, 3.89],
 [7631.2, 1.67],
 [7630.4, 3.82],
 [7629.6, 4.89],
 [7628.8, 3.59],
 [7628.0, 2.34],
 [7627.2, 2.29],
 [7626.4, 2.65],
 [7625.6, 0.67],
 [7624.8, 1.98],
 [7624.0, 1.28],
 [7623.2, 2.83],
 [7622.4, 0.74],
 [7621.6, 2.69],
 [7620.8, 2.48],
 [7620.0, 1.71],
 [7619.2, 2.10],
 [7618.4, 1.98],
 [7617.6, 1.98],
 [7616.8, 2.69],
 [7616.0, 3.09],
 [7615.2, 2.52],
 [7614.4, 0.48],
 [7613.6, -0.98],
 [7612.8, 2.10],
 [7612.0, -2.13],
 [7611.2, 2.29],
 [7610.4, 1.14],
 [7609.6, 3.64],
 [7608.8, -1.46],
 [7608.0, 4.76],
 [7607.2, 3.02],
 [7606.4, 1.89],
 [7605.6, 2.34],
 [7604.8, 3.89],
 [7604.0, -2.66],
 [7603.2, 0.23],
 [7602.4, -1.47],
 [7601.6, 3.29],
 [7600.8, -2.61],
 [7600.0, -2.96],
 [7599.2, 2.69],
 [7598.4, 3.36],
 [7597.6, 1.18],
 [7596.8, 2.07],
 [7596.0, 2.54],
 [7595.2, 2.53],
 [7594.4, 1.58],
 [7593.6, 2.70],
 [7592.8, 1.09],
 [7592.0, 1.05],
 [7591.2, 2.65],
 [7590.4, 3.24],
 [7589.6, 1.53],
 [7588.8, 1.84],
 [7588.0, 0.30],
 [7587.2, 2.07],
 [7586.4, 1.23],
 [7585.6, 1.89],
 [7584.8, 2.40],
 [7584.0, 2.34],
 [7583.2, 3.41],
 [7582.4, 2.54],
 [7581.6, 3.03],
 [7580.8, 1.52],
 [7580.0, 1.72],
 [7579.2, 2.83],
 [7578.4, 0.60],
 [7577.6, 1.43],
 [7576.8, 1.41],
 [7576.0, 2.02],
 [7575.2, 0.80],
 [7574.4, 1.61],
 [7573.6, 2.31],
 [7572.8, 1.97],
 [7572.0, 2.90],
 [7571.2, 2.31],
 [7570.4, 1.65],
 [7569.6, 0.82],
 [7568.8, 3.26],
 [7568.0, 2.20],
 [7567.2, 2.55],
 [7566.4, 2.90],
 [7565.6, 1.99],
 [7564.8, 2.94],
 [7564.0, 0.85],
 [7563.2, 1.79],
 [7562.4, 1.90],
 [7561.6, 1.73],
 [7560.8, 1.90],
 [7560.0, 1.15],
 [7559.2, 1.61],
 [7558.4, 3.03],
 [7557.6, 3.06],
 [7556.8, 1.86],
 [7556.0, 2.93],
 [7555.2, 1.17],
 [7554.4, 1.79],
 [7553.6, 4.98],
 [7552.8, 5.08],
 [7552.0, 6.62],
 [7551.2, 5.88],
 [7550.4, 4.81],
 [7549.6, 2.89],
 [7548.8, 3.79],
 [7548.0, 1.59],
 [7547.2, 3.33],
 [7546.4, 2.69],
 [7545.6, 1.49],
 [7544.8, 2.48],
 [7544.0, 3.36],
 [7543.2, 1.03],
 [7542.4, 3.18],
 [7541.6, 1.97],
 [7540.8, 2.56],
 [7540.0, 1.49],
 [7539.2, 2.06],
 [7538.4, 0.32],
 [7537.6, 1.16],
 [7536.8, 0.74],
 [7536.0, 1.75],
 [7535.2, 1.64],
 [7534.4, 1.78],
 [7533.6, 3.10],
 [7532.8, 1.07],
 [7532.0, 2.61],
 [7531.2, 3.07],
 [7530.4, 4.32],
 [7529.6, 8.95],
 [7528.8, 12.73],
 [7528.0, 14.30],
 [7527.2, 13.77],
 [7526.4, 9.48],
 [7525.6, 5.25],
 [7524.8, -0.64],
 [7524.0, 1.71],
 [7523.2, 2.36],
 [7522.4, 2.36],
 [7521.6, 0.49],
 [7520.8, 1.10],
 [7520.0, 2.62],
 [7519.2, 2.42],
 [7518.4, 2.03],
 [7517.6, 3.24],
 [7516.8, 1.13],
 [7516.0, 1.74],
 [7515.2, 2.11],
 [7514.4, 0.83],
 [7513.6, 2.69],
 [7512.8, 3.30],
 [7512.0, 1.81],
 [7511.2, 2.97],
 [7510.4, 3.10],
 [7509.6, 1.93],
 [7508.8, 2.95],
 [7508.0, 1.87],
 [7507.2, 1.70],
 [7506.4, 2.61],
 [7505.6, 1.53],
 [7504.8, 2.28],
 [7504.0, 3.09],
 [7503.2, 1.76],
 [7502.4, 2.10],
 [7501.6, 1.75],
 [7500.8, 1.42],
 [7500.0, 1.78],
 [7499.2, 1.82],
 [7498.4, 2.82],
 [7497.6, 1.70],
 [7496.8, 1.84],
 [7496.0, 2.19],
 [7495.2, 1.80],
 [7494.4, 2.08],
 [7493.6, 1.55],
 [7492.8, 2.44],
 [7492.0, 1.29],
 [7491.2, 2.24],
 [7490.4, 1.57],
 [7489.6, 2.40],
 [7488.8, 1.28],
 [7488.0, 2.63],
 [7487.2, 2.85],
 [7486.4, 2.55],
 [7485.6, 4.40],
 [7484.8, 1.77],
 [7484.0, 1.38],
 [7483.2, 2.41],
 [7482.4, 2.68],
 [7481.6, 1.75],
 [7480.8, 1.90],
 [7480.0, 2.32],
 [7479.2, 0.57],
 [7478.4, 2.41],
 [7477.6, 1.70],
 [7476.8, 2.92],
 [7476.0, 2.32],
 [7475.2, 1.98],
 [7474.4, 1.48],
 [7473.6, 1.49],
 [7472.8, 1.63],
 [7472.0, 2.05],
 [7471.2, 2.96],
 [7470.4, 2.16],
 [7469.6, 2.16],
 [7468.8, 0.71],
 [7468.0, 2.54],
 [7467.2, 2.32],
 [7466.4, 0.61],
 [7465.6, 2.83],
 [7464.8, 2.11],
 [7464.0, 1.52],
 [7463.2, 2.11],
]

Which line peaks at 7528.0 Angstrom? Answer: H-alpha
